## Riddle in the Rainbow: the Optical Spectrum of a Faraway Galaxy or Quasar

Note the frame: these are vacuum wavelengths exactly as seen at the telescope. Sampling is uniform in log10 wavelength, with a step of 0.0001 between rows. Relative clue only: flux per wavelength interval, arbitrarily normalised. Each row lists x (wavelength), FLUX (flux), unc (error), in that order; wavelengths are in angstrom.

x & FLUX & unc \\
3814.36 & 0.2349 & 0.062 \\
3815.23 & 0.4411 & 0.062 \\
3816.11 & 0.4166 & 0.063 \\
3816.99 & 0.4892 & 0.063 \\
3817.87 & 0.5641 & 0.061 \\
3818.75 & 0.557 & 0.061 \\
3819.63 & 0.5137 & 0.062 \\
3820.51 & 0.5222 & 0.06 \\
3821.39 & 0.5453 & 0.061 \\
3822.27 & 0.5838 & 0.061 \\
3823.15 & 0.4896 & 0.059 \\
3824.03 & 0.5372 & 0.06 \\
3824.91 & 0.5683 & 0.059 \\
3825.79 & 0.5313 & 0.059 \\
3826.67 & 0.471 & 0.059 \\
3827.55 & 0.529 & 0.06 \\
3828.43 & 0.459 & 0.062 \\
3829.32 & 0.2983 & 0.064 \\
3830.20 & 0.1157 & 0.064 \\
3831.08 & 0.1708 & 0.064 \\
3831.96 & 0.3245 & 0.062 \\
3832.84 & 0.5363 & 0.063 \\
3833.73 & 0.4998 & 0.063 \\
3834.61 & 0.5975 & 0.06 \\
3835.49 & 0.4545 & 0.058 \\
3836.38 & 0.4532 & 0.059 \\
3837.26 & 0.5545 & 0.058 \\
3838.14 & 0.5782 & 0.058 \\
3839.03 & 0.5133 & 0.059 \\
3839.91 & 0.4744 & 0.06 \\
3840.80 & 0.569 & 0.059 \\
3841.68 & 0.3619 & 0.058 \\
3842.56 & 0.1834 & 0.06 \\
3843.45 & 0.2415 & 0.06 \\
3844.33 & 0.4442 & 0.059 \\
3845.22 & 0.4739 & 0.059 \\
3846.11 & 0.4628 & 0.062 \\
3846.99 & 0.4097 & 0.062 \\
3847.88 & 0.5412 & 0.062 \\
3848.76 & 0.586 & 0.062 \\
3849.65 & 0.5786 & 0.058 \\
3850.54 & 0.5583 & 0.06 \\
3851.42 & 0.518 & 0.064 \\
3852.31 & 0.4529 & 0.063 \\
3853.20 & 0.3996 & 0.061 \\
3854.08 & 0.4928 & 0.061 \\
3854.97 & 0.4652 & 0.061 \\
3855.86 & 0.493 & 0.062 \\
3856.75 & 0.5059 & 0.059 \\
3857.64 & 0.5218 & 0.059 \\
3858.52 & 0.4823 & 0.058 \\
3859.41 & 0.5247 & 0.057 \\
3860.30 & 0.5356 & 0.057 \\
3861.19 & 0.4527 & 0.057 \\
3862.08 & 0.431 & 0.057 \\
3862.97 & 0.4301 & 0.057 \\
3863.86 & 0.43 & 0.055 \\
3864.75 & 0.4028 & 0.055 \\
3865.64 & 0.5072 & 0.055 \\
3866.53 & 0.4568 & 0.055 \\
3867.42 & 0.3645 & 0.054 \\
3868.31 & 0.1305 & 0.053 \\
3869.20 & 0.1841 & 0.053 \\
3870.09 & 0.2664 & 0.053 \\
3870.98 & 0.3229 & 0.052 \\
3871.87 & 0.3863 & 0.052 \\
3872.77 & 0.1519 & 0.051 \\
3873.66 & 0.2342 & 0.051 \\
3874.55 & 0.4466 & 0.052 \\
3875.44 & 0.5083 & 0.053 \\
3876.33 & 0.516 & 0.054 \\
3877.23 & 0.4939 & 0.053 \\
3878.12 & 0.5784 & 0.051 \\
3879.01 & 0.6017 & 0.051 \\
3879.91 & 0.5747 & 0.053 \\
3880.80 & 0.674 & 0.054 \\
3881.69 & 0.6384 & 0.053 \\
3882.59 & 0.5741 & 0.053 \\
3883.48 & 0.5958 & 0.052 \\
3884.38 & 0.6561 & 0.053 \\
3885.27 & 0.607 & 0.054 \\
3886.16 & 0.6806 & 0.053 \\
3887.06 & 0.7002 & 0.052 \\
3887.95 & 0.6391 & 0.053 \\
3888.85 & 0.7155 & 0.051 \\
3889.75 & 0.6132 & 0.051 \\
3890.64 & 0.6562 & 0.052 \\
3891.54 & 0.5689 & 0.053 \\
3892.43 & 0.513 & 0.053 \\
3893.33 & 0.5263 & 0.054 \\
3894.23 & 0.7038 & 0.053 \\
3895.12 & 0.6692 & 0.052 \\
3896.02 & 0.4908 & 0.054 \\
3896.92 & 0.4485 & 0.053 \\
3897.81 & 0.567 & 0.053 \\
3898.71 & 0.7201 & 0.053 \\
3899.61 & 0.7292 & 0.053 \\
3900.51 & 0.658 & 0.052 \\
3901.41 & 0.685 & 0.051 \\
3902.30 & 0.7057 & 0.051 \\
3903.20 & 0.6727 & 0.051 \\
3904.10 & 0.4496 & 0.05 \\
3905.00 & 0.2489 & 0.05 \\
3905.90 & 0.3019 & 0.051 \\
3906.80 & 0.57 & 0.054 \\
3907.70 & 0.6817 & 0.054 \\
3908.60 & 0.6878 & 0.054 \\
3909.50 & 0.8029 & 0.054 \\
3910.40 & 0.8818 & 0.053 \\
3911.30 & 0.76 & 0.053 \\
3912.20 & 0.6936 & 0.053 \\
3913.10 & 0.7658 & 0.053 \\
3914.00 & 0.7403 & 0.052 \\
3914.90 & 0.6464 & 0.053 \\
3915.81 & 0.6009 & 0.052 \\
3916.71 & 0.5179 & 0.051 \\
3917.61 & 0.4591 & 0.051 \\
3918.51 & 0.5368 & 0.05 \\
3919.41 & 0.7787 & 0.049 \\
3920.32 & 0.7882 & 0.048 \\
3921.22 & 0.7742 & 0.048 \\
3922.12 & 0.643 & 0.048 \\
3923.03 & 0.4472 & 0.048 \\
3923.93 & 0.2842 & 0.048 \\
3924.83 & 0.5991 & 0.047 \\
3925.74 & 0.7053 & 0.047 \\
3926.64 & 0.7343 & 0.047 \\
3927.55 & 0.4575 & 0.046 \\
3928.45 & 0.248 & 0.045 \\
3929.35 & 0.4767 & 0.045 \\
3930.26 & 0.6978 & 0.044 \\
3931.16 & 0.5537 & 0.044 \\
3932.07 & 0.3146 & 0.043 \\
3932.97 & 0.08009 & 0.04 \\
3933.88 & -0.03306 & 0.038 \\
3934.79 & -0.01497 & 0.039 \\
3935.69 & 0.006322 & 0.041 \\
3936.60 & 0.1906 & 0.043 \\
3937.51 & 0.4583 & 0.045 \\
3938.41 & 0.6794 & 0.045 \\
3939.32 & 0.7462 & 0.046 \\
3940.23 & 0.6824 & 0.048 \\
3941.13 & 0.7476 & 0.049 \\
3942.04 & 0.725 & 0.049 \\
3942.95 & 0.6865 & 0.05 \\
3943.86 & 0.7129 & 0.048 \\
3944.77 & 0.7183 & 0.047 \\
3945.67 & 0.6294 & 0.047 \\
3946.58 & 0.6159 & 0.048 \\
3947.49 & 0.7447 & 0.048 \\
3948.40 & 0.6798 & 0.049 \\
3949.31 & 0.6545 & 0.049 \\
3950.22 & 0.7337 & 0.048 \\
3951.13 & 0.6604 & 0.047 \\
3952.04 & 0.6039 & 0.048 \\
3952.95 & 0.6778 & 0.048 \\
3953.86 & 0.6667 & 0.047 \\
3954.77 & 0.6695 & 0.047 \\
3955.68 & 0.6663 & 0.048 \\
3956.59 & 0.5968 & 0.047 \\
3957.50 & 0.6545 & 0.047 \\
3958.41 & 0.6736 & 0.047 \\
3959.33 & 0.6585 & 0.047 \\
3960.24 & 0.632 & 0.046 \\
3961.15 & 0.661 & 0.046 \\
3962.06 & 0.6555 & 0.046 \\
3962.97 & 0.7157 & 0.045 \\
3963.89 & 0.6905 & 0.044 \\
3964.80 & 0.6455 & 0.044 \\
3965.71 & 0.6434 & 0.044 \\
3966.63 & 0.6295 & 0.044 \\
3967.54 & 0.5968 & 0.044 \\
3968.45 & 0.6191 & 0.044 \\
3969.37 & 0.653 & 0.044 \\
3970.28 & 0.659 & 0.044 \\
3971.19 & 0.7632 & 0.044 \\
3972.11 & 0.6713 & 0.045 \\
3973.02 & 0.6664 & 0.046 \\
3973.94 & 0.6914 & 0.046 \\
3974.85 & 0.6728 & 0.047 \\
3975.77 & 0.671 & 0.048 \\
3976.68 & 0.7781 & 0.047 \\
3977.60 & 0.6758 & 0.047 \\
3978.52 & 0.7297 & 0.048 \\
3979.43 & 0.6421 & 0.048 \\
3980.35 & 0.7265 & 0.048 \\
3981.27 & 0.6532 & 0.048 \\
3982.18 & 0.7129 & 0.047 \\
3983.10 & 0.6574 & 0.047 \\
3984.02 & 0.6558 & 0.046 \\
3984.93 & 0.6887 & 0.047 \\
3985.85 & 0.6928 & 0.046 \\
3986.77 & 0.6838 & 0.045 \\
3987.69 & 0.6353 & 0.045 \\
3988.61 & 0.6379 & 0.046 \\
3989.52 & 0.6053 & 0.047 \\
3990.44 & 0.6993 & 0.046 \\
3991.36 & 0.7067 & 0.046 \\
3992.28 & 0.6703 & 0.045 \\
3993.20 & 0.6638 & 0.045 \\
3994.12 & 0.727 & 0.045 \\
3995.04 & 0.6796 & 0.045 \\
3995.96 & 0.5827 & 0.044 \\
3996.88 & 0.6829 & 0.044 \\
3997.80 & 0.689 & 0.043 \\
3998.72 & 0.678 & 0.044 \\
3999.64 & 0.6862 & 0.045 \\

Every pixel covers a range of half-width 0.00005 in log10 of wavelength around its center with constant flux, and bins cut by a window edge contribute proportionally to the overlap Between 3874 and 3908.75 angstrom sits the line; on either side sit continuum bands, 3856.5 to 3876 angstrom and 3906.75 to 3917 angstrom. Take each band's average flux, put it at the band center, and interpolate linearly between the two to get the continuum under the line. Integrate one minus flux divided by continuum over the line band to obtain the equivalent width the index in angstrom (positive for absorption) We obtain -2.1 angstrom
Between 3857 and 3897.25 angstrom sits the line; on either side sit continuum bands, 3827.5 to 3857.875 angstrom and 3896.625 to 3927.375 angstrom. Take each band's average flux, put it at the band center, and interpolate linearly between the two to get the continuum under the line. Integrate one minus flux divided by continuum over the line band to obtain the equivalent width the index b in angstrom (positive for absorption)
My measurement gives 2.8 angstrom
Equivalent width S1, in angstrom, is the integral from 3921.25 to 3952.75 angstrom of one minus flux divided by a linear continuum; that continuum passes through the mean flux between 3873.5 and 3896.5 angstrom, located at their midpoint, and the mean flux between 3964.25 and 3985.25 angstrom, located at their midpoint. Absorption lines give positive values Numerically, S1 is 5.4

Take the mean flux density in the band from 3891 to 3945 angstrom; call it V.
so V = 0.564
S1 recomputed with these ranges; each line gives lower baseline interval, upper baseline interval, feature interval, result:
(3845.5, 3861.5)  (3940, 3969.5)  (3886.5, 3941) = 3.0 angstrom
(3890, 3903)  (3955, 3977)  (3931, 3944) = 4.4 angstrom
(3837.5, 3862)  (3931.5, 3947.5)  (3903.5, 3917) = -4.2 angstrom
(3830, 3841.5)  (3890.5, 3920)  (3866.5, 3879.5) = 4.1 angstrom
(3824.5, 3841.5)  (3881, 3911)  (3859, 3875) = 5.1 angstrom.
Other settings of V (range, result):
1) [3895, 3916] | 0.632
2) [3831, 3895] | 0.488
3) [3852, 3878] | 0.415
